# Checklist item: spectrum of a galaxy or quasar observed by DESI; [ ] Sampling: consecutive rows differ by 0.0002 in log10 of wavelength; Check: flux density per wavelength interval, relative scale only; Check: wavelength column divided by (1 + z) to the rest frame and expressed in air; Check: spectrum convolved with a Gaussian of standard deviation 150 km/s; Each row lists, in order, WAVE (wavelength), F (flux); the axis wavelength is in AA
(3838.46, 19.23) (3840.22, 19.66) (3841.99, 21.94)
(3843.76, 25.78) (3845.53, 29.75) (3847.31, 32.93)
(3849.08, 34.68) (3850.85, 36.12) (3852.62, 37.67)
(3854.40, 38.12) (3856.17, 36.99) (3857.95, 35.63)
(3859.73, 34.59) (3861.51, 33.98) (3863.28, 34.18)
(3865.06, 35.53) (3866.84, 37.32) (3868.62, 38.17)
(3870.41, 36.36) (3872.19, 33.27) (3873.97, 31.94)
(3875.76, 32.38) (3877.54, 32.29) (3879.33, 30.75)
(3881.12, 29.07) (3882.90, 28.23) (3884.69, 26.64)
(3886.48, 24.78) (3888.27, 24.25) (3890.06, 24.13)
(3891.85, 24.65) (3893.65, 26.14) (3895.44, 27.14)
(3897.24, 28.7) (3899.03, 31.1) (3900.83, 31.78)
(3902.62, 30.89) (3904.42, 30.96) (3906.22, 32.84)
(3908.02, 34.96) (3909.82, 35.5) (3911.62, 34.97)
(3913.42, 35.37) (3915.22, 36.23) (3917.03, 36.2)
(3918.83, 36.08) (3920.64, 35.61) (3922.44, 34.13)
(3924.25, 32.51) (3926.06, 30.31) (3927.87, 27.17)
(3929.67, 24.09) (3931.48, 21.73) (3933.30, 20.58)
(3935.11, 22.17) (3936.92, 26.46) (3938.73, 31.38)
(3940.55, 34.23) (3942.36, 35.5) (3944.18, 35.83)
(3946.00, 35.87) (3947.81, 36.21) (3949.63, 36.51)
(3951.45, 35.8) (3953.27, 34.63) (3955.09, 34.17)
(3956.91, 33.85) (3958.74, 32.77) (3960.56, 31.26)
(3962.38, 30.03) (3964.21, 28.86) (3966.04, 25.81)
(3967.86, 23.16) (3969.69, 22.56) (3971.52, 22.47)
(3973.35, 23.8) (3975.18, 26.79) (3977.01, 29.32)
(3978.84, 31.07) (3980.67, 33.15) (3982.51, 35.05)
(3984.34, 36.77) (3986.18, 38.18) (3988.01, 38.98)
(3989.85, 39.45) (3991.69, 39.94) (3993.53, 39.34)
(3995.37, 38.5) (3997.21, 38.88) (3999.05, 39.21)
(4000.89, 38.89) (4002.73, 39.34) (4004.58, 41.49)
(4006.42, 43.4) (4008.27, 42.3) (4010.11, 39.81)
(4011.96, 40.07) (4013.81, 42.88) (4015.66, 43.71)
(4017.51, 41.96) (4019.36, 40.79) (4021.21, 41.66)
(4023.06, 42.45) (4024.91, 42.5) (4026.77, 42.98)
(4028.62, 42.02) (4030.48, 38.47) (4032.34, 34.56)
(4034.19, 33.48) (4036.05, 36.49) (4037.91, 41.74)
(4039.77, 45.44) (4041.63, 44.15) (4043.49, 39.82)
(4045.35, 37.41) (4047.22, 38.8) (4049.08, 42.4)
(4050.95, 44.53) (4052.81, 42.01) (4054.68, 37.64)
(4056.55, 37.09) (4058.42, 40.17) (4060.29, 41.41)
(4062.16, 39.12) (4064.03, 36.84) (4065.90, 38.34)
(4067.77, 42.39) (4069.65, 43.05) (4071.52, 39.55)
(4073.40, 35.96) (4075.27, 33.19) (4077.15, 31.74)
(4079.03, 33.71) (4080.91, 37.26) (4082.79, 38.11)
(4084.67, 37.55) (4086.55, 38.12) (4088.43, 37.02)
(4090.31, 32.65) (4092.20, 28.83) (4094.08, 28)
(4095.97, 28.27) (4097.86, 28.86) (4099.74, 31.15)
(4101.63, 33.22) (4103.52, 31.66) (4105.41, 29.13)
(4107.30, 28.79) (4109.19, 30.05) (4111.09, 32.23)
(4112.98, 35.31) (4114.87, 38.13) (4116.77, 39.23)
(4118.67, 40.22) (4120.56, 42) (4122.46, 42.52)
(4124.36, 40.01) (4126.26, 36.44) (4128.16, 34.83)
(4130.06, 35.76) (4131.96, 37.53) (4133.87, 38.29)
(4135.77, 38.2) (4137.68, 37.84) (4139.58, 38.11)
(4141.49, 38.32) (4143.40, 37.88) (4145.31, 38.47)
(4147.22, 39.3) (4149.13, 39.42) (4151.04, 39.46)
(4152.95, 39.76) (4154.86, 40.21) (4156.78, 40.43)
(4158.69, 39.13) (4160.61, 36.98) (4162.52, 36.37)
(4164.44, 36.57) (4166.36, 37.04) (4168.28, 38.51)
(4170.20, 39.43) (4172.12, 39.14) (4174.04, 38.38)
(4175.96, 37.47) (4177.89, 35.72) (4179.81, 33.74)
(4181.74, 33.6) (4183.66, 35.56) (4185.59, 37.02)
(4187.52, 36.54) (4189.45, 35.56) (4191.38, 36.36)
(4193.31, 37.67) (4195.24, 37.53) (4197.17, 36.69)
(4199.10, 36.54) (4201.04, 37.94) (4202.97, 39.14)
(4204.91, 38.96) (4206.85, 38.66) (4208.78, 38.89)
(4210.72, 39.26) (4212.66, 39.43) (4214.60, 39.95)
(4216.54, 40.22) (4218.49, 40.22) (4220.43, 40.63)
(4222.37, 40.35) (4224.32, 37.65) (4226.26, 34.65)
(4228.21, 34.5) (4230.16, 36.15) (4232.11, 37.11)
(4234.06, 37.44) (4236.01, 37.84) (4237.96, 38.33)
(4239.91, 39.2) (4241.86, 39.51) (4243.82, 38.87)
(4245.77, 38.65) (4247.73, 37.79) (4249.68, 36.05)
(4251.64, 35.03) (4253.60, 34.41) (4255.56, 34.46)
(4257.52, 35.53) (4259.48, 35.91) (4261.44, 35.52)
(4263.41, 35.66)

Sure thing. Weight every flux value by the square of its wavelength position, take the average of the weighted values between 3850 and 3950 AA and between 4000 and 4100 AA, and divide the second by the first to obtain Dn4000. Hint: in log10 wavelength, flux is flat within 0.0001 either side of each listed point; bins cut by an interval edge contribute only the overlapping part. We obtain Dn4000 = 1.30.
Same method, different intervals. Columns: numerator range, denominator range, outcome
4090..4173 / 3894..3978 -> 1.30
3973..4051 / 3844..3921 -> 1.28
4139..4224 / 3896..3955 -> 1.35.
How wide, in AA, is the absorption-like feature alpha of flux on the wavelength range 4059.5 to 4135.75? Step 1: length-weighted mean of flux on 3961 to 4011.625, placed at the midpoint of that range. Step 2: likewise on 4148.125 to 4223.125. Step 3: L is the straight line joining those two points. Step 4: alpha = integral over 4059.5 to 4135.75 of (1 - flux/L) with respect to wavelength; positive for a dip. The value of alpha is 1.6 AA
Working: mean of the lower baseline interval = 34.4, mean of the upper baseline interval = 38.1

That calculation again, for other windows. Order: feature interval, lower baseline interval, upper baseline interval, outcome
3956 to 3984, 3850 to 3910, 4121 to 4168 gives 4.32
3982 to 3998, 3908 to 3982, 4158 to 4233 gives -3.14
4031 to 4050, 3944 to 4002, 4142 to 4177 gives -2.25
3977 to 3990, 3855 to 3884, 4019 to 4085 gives 0.64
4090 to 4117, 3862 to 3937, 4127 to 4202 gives 3.36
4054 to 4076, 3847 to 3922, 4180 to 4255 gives -2.18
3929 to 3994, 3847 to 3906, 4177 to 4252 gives 3.91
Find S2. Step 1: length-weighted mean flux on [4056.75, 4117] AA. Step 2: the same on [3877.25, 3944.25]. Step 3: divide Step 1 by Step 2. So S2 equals 1.2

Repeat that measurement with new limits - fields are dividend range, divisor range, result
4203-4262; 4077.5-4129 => 1.09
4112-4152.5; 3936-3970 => 1.20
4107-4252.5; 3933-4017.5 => 1.10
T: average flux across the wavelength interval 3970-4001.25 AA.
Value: 34.4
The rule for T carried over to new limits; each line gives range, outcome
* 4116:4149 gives 38.5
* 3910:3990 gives 31.5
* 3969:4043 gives 37.9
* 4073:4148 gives 35.3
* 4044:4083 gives 38.6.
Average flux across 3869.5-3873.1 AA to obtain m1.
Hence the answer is 34.8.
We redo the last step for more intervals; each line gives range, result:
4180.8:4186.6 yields 35.4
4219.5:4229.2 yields 37.5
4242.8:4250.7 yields 37.8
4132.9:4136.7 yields 38.2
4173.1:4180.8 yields 36.3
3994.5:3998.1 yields 38.7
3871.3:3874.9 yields 32.6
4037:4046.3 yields 41.7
